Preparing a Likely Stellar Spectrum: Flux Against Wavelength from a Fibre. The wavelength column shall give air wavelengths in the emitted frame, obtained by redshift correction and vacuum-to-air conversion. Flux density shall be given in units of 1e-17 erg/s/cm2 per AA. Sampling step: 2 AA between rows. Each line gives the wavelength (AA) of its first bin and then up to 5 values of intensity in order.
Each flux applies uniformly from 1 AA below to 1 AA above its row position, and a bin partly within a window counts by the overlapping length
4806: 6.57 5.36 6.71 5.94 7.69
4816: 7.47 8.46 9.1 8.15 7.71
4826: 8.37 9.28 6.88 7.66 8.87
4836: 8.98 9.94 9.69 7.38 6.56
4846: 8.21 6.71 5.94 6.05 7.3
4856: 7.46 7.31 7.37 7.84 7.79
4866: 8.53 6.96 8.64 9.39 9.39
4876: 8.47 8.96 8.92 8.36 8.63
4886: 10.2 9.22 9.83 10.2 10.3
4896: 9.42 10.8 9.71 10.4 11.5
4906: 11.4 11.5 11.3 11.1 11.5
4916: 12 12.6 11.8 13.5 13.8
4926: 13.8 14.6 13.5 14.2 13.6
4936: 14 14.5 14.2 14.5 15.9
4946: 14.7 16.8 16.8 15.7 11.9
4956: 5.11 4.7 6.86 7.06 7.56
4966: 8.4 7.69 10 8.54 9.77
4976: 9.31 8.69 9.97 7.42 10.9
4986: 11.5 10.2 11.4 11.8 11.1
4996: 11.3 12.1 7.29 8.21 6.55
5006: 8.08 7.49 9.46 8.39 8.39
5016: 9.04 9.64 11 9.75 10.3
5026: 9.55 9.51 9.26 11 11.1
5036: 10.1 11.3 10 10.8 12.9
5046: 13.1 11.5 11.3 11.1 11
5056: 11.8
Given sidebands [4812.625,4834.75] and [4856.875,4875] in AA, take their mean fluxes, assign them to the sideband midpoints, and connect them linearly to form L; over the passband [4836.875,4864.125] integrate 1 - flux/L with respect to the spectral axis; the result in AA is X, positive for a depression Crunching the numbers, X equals 2.0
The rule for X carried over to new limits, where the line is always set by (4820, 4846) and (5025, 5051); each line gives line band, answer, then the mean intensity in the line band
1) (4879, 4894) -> -0.69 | 9.4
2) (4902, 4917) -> -3.44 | 11.4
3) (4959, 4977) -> 2.98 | 8.35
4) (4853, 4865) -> 1.57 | 7.51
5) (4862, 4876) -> 0.58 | 8.41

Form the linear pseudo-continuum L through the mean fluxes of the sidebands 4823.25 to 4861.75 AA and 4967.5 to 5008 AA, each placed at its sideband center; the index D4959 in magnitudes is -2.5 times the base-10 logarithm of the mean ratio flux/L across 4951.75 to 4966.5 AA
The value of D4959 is 0.15 mag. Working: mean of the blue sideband 7.77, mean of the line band 8.04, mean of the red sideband 9.56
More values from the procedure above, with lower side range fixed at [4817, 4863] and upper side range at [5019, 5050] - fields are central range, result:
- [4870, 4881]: -0.07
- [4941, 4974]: -0.12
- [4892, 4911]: -0.21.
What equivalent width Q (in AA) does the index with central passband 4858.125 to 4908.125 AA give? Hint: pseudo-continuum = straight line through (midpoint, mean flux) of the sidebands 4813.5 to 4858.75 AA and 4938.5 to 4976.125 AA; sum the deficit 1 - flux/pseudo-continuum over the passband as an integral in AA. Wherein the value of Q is -1.1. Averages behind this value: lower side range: 7.88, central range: 9.28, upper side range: 10.9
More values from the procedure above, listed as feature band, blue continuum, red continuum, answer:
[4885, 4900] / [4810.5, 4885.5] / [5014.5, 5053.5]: -2.32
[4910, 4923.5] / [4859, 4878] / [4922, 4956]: 0.30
